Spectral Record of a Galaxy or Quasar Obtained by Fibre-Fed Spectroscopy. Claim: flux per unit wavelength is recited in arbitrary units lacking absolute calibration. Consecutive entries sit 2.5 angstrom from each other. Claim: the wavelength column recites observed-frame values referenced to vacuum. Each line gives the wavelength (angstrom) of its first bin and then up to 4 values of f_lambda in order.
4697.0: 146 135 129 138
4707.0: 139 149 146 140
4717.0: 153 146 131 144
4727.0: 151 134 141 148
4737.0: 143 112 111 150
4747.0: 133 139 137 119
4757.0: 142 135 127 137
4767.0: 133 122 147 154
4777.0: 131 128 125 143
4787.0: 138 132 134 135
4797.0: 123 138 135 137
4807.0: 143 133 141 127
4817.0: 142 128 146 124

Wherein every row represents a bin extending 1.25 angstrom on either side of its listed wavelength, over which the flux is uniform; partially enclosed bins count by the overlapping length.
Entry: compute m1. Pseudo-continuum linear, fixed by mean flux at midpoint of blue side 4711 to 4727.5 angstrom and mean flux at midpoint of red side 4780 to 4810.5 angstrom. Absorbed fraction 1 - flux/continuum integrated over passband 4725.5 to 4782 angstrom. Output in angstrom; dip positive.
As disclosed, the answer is 1.9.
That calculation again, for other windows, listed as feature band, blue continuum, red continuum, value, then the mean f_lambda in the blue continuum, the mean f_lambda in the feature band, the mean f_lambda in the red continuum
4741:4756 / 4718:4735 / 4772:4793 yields 0.8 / 142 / 132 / 136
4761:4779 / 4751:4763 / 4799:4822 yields -0.3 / 132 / 136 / 136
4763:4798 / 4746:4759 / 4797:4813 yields 0.3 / 134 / 134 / 137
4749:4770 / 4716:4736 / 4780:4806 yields 0.9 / 143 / 132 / 134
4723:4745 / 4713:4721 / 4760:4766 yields 0.7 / 146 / 137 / 132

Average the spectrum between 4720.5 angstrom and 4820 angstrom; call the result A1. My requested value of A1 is 135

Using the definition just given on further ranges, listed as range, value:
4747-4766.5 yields 134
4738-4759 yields 131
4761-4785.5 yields 135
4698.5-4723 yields 141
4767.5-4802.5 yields 135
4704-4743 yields 139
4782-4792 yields 136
